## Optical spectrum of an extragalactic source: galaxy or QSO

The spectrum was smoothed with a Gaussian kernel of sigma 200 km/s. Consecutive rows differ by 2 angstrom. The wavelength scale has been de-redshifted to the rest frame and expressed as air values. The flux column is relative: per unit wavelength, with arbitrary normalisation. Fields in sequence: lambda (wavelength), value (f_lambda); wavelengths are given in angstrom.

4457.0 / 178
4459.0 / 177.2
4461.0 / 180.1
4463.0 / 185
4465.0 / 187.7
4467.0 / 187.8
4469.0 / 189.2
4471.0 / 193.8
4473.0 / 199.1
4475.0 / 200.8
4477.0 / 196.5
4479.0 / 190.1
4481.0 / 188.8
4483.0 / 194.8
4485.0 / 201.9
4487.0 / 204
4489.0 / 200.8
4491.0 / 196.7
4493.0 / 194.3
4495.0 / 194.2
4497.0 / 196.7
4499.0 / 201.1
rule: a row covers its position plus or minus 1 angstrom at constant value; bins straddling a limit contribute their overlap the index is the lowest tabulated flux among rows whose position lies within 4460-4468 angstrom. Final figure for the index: 180.1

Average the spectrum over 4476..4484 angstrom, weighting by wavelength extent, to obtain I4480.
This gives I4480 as 193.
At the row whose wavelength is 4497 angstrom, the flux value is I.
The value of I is 196.7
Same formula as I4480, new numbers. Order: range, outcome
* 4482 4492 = 200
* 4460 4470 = 186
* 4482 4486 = 198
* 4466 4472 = 190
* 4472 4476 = 200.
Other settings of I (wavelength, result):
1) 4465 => 187.7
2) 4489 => 200.8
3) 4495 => 194.2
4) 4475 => 200.8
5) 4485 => 201.9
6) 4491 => 196.7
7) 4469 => 189.2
